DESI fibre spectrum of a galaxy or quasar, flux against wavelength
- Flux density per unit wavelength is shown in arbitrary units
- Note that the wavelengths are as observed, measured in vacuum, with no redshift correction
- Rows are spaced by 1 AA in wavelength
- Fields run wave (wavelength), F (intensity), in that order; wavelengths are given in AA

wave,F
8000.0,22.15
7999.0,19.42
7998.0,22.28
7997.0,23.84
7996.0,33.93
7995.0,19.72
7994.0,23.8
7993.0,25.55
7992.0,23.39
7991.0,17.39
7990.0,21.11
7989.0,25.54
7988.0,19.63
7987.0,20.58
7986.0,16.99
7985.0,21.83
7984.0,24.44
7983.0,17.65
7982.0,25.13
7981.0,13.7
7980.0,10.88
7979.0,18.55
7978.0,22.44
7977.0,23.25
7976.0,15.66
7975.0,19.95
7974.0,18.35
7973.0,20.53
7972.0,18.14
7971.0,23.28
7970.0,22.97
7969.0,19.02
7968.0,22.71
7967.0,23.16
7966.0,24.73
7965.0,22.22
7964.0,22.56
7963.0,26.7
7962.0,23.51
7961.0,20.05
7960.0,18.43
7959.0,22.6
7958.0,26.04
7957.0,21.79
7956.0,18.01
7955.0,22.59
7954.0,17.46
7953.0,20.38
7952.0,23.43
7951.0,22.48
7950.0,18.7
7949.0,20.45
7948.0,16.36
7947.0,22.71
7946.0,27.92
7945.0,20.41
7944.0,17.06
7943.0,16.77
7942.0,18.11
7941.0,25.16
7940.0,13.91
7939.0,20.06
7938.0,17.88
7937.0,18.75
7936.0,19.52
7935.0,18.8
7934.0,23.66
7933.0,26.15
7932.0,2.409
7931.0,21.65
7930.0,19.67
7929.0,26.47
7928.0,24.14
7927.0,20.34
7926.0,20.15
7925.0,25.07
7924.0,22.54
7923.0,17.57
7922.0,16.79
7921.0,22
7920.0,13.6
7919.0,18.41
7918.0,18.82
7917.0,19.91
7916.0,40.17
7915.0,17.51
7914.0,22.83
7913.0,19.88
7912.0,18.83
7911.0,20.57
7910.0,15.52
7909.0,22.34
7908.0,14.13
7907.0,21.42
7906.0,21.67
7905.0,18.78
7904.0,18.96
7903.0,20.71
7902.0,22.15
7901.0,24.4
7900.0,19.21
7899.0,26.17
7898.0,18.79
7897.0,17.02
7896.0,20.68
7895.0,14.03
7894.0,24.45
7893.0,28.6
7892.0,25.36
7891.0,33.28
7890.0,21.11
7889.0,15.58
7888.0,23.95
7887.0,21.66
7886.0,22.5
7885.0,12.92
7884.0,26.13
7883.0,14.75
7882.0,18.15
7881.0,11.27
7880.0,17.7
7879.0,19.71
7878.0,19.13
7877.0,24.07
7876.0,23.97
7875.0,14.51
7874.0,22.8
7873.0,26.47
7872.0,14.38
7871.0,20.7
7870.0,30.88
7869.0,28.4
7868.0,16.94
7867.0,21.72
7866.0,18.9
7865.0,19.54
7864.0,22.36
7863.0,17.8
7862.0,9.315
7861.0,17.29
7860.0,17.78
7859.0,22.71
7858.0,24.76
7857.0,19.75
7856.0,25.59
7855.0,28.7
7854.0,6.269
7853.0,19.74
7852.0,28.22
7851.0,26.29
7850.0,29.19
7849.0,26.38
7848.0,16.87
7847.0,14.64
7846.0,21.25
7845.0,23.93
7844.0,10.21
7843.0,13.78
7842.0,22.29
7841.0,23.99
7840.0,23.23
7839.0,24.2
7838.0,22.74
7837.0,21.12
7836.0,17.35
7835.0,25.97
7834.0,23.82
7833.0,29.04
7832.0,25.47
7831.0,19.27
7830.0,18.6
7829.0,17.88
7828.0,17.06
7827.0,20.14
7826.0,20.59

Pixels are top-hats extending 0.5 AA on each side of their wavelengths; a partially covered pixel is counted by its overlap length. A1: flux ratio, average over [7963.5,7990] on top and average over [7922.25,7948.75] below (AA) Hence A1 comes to 1.0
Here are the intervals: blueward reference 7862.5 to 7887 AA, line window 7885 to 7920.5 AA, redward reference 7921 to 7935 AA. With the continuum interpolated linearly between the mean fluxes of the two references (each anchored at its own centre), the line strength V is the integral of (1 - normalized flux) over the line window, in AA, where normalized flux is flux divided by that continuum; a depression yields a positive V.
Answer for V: -1.3 AA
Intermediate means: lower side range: 20.3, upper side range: 20.5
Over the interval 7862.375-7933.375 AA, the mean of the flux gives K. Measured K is 20.7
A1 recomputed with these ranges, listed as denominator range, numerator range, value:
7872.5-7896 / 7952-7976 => 1.02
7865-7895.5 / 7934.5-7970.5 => 0.99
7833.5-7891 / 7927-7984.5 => 0.99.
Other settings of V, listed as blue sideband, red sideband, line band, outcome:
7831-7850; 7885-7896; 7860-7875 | 1.25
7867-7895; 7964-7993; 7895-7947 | 1.89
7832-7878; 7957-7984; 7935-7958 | 1.01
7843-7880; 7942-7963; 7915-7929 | -0.45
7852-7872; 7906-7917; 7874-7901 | 0.30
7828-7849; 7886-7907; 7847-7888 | 1.34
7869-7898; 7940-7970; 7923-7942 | 0.90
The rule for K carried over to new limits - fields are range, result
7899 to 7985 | 20.6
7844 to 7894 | 21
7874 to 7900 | 20.6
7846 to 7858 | 22.1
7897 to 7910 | 20.4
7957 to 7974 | 22.2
